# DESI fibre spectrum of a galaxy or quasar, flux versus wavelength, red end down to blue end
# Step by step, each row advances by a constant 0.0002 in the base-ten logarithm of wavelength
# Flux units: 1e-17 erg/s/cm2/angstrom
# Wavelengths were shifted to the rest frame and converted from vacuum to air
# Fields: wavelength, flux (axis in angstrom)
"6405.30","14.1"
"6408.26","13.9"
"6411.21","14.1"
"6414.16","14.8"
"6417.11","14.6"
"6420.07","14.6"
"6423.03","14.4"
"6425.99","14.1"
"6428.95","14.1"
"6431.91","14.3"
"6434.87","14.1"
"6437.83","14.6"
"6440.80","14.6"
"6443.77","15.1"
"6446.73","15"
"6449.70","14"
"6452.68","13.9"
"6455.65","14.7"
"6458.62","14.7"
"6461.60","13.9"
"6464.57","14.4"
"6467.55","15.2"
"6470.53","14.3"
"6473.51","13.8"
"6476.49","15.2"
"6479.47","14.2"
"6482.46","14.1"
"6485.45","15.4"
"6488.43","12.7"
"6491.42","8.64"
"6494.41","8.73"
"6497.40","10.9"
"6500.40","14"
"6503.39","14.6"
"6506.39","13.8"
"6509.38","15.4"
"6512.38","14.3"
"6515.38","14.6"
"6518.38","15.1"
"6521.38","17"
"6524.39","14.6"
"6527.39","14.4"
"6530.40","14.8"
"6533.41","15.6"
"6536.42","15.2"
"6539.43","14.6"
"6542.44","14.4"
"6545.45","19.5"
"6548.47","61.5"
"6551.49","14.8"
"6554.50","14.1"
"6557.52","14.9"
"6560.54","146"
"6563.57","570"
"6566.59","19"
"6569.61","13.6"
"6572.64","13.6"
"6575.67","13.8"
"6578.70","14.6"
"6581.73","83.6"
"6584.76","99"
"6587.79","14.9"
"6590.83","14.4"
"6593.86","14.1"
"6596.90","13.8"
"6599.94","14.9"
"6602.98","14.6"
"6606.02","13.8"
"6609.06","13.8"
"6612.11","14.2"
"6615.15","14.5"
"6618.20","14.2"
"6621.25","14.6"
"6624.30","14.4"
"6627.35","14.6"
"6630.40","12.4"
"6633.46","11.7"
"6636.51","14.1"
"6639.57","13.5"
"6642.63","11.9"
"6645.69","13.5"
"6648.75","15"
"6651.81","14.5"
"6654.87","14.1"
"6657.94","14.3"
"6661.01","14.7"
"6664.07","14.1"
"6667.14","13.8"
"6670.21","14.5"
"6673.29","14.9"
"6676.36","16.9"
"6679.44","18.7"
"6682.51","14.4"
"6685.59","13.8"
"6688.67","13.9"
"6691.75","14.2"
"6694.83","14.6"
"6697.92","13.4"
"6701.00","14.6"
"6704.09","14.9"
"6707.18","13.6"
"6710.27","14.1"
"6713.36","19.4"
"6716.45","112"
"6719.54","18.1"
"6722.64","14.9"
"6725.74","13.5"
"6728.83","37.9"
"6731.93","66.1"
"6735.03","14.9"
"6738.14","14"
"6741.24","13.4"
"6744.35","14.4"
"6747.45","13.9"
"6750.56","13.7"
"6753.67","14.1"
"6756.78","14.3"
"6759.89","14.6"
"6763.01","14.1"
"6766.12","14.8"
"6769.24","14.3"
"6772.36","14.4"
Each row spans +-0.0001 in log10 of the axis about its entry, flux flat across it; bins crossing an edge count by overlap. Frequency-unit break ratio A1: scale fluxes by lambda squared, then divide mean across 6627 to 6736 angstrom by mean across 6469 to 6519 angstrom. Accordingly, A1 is 1.53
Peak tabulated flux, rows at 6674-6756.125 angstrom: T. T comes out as 112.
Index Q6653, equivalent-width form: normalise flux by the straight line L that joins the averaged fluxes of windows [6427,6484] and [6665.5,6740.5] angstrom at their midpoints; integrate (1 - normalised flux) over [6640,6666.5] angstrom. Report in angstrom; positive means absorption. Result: 8.4 angstrom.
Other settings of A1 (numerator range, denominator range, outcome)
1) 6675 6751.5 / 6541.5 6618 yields 0.46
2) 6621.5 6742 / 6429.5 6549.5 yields 1.31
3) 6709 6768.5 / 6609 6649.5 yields 1.78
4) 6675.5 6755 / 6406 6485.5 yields 1.62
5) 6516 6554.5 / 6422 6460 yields 1.36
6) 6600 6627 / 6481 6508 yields 1.18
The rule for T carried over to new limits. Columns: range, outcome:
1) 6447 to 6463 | 14.7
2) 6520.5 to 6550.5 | 61.5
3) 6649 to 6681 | 18.7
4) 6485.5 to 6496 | 12.7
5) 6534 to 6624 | 570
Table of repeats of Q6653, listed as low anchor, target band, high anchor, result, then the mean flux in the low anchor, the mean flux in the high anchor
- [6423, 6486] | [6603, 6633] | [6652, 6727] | 6.1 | 14.4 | 18.9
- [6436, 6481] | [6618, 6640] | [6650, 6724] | 5.2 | 14.5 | 19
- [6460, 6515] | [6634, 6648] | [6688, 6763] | 4.1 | 13.6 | 21.7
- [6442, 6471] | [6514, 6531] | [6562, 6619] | 9.2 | 14.5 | 52.2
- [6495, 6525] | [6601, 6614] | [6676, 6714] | 0.4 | 14.3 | 15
